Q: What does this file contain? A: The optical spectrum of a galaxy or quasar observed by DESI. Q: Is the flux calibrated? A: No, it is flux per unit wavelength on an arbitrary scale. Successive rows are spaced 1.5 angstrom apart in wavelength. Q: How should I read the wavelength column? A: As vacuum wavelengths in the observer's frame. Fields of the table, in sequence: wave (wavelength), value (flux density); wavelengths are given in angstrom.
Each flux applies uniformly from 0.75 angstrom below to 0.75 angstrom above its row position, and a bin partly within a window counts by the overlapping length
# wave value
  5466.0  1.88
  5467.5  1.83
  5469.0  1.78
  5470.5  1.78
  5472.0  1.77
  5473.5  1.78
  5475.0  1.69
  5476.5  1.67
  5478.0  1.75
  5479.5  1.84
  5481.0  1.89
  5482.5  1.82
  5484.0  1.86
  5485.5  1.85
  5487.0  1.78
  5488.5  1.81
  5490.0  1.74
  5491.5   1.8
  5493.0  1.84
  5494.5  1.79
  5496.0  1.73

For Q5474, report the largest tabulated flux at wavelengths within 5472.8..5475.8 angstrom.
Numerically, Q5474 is 1.78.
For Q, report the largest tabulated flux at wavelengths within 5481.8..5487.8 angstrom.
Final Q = 1.86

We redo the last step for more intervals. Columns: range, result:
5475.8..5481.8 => 1.89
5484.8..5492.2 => 1.85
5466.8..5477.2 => 1.83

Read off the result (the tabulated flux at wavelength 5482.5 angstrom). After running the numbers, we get 1.82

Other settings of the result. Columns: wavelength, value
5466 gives 1.88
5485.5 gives 1.85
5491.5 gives 1.8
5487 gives 1.78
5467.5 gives 1.83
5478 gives 1.75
